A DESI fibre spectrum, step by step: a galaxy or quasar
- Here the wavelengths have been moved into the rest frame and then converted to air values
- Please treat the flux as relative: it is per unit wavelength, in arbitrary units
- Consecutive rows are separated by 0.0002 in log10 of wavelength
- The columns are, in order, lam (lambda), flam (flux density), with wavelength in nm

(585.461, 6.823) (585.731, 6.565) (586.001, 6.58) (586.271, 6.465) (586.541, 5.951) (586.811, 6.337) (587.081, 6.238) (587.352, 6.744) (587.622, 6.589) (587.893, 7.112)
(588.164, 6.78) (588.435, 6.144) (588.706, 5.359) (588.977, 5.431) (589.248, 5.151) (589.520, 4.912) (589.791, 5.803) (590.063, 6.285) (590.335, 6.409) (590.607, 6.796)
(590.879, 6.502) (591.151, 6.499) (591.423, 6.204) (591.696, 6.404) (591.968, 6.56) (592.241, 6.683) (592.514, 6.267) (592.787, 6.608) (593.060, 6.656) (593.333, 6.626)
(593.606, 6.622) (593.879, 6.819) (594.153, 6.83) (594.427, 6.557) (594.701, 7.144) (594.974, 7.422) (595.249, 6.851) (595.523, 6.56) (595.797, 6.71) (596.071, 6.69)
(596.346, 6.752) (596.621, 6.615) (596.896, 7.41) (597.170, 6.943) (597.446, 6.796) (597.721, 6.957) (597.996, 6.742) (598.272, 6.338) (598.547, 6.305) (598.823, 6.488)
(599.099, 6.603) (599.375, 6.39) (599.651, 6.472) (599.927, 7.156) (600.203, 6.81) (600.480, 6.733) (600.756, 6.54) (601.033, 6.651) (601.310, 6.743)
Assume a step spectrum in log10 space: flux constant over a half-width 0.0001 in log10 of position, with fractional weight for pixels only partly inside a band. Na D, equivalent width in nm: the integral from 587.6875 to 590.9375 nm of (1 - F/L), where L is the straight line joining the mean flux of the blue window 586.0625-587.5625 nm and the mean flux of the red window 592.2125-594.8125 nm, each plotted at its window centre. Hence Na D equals 0.21 nm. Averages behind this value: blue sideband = 6.37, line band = 6.06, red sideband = 6.68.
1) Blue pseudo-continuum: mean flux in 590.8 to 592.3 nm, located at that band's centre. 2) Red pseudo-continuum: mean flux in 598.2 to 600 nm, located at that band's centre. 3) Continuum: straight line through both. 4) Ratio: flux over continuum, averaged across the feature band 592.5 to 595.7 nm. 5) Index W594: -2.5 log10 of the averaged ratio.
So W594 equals -0.05 mag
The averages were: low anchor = 6.46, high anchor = 6.52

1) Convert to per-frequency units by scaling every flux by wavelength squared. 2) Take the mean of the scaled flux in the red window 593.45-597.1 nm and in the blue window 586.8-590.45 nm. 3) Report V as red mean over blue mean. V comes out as 1.15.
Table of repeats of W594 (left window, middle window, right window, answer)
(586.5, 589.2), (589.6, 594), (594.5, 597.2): 0.02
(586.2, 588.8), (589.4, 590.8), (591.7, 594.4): 0.07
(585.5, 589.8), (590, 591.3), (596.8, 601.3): -0.03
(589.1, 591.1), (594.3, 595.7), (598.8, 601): -0.09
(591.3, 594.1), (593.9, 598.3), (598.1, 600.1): -0.05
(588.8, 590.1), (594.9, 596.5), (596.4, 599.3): -0.07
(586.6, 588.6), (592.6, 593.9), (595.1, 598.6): 0.00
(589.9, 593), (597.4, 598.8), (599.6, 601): 0.01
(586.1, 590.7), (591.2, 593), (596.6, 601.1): -0.02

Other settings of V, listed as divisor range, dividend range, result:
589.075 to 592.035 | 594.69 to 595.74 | 1.15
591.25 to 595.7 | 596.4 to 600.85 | 1.02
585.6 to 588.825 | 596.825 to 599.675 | 1.08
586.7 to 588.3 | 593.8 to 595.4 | 1.07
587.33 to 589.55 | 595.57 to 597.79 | 1.17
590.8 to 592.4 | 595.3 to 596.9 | 1.06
